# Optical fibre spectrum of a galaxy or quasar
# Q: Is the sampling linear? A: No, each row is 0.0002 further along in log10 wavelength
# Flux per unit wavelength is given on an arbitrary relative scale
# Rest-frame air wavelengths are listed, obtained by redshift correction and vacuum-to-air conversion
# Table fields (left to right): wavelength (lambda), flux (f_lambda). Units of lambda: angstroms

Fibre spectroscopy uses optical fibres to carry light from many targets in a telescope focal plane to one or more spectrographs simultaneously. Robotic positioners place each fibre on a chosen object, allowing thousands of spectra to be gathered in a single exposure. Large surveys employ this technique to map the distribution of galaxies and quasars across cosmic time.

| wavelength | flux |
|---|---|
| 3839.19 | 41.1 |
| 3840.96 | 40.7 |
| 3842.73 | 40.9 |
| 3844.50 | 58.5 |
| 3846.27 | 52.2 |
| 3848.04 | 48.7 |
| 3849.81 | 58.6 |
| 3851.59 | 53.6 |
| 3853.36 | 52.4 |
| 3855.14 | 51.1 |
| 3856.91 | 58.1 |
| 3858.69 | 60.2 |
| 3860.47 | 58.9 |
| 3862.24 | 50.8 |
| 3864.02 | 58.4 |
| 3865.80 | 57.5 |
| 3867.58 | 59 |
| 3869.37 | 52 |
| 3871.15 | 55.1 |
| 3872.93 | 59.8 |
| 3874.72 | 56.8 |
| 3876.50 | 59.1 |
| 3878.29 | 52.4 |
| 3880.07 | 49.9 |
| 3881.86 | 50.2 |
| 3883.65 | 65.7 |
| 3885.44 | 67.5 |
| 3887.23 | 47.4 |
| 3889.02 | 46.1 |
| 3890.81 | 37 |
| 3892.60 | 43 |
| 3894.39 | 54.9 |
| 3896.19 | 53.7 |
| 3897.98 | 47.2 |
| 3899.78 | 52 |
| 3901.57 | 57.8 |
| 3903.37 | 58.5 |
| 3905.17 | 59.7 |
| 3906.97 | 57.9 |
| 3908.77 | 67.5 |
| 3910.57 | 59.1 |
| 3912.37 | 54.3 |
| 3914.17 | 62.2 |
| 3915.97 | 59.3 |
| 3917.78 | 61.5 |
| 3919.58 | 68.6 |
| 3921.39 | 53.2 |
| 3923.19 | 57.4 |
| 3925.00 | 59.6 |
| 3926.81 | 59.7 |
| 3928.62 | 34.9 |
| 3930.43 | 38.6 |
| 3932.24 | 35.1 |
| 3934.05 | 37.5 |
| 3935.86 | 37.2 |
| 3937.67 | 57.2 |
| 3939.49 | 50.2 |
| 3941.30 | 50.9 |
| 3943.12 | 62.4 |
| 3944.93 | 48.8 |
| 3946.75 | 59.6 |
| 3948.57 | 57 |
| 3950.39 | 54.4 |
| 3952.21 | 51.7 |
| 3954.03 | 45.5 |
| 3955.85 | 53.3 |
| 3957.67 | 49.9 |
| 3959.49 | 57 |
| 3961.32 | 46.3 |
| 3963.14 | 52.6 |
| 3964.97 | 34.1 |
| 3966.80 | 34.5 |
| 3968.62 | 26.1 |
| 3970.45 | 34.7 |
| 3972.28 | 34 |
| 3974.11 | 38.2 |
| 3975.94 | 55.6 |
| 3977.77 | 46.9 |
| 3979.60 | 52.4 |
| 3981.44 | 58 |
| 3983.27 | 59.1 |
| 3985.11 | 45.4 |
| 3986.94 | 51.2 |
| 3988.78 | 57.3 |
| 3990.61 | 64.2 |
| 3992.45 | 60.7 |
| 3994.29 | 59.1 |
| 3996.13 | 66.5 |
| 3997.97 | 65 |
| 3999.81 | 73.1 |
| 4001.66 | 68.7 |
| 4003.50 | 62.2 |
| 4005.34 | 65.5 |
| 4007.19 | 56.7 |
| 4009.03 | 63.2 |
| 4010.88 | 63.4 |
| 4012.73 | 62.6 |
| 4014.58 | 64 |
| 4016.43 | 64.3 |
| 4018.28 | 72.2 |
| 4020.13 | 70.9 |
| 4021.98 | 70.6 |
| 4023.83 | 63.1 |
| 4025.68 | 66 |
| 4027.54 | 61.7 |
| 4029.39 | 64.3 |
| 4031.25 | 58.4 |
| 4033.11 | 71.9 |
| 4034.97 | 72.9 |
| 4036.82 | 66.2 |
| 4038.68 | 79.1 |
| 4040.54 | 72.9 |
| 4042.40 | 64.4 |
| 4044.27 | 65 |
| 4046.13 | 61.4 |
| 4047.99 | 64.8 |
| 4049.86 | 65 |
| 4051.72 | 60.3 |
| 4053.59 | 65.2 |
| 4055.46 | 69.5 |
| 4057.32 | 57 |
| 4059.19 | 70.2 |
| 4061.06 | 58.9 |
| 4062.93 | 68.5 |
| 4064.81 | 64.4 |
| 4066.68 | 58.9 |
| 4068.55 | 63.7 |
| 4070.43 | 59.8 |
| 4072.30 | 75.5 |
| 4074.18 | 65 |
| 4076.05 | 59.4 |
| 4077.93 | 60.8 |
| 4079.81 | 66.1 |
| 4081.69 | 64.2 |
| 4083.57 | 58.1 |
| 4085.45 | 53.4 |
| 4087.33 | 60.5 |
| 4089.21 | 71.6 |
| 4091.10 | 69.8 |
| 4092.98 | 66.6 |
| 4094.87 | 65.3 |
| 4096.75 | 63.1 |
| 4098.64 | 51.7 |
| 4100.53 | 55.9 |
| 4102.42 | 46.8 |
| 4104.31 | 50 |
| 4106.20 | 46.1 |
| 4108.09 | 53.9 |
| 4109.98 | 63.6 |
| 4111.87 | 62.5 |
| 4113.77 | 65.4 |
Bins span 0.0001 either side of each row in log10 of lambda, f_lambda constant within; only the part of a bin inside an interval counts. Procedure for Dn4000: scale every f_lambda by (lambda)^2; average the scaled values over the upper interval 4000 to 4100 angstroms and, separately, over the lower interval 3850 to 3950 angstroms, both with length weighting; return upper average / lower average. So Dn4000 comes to 1.29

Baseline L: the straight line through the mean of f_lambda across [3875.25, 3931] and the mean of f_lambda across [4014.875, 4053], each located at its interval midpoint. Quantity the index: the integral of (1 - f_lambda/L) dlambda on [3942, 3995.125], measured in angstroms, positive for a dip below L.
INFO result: 9.4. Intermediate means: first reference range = 54.8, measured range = 50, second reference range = 66.7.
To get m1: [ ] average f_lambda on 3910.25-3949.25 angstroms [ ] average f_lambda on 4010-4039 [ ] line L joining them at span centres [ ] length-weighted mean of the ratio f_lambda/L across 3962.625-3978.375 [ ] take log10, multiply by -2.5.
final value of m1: 0.44 mag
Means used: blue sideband 52.8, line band 39.2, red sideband 66.7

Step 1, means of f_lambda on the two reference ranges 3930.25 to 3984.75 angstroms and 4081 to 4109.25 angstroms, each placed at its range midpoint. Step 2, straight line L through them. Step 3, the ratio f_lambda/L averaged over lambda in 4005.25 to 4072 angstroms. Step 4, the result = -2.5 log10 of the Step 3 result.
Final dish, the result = -0.209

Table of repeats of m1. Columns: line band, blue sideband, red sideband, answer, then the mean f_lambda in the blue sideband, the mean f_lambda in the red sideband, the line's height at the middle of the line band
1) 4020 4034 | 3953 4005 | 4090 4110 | -0.21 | 52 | 57.3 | 54.1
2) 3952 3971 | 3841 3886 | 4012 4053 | 0.36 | 55.1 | 66.5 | 61.7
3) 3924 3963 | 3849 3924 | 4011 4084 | 0.19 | 55.8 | 65.3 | 59.2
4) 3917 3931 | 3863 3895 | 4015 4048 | 0.06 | 54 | 67.3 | 57.9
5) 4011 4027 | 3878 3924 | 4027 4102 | -0.08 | 55.6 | 64.2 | 61.8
